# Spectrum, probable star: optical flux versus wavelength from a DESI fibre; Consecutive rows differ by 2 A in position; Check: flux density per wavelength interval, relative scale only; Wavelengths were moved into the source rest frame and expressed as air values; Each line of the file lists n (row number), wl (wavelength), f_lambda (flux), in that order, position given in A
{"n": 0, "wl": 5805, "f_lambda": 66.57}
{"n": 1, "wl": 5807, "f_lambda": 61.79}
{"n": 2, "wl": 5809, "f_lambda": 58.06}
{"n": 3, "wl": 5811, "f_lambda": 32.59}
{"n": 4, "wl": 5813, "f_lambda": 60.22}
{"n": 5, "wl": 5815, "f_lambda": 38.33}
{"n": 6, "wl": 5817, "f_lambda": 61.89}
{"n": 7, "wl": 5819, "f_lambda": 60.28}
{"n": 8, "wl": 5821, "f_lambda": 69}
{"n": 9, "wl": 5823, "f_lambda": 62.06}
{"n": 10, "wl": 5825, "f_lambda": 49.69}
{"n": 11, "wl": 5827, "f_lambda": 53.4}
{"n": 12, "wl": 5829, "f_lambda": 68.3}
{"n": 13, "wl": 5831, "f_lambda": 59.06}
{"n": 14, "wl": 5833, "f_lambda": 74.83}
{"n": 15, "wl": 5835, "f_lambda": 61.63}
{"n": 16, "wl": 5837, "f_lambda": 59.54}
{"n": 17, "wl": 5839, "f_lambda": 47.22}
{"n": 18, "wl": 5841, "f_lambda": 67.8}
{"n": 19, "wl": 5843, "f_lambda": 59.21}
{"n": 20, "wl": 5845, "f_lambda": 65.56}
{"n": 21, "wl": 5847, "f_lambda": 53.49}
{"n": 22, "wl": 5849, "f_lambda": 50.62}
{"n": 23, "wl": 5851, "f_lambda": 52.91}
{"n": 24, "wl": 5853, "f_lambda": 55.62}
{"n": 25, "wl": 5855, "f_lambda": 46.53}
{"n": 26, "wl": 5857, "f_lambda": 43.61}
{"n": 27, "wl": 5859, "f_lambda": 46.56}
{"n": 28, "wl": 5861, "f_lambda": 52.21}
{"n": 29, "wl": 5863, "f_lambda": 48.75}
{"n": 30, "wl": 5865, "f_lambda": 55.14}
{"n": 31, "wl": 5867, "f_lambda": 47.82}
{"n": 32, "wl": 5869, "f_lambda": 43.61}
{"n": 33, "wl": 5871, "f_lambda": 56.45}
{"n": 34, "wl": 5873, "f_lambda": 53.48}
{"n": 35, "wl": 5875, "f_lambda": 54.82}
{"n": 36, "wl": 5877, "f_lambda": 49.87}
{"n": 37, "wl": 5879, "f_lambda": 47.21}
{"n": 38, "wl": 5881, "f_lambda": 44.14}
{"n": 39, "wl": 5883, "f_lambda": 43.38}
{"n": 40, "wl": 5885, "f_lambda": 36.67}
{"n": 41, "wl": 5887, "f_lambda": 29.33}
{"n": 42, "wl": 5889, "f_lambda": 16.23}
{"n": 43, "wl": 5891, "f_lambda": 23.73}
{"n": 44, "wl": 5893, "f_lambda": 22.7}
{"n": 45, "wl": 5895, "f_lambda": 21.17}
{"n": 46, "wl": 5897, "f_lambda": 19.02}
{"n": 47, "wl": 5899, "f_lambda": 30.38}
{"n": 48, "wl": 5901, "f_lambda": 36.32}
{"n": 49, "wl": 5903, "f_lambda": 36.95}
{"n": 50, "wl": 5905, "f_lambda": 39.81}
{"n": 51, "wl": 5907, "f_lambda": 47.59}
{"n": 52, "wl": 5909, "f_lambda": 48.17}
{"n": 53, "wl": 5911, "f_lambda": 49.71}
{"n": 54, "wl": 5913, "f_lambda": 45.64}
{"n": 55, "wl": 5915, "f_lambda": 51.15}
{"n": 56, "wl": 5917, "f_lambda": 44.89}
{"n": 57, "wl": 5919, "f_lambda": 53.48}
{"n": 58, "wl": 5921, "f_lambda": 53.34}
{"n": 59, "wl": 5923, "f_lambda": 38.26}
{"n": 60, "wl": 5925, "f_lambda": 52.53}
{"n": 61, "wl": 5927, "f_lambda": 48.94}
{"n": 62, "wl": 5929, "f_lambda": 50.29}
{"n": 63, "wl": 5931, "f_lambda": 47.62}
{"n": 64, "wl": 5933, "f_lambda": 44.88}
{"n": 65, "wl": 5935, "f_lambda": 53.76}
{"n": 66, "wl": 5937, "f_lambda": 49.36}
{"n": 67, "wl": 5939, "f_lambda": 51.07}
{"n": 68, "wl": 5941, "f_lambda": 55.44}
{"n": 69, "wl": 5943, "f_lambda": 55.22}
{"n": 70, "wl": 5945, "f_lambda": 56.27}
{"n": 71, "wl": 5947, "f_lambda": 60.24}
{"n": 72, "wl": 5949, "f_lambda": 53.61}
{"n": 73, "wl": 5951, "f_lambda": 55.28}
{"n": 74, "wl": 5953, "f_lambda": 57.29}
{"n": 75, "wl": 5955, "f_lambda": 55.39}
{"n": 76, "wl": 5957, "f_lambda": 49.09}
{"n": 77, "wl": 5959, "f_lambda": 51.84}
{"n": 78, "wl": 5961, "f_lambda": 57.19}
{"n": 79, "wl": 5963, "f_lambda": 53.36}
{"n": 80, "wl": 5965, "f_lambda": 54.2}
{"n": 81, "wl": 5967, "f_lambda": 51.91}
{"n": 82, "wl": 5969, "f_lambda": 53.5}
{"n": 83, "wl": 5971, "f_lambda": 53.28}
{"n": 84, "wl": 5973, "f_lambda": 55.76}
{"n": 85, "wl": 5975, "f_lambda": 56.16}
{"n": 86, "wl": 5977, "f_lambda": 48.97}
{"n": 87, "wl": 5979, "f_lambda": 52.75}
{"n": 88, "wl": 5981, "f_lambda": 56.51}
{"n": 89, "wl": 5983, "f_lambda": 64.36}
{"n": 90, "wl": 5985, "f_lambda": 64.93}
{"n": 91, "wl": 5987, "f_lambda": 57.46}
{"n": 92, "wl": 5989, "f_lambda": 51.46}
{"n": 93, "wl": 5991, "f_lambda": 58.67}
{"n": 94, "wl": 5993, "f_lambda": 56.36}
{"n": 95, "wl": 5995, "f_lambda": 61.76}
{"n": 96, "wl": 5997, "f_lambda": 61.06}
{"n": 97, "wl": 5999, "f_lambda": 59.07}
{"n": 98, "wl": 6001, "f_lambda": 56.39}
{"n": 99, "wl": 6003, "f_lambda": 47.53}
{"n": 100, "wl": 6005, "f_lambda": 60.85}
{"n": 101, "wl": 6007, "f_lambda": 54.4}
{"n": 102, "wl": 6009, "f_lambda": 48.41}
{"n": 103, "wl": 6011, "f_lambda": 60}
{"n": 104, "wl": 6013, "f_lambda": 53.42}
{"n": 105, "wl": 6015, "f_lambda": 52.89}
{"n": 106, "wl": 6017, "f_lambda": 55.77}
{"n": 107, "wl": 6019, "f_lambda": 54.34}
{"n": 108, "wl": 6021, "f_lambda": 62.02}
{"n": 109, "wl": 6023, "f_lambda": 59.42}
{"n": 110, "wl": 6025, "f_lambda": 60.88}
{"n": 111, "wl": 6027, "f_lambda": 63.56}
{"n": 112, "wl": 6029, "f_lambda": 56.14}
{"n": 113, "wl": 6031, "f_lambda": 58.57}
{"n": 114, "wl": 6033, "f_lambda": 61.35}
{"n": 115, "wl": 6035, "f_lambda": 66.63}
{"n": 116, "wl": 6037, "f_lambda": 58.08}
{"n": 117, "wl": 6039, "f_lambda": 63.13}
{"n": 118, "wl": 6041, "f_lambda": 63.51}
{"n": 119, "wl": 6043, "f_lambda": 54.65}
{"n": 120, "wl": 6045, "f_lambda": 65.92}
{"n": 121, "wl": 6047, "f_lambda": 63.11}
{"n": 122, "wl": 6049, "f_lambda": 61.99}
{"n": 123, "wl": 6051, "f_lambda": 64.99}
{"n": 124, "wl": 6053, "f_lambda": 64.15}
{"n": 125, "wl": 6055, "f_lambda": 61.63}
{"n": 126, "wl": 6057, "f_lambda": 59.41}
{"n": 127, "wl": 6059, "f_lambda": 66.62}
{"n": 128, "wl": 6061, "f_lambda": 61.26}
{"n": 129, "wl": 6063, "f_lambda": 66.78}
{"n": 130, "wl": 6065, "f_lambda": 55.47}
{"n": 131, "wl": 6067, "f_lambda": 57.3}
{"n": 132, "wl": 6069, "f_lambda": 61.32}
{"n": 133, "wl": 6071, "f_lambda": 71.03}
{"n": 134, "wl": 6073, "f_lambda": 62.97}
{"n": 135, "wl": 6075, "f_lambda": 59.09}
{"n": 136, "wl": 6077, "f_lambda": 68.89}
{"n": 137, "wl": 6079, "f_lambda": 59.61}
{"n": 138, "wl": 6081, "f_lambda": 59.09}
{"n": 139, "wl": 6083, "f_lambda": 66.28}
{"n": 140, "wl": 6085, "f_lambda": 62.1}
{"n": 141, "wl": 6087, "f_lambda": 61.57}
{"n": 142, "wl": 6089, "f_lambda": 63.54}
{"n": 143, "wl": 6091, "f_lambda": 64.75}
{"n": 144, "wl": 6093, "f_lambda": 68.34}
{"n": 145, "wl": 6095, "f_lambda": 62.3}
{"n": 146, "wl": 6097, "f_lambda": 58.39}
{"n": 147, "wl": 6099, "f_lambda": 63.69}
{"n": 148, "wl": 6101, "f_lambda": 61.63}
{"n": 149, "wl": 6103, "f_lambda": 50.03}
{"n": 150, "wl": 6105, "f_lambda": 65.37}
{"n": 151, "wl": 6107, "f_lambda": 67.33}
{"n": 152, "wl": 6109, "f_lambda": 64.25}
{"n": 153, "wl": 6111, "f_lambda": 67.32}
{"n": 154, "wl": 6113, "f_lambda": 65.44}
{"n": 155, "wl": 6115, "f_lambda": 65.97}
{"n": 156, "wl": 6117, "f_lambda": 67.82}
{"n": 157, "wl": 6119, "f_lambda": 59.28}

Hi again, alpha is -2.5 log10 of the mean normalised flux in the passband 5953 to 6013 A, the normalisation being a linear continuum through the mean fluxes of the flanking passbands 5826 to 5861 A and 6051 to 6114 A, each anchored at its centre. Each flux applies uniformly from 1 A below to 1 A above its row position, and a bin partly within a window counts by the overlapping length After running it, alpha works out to 0.088 mag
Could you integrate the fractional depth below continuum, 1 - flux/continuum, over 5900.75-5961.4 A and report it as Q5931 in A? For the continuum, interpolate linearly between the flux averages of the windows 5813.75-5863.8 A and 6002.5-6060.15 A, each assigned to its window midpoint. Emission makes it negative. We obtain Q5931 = 8.2 A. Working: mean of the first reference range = 56.4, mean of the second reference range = 59.5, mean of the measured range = 50.1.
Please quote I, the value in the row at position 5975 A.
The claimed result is 56.16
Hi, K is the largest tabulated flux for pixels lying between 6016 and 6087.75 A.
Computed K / 71.03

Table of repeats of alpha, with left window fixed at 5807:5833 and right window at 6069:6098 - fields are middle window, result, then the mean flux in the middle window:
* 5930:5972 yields 0.13 mag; 53.3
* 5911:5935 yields 0.22 mag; 48.6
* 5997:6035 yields 0.08 mag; 57.3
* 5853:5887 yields 0.21 mag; 47.8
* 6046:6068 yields 0.01 mag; 62.1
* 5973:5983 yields 0.11 mag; 54.9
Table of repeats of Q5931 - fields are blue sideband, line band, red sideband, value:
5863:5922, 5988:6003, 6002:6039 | -0.73 A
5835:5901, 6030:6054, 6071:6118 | -1.19 A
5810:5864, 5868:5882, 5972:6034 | 1.50 A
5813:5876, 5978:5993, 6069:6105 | 0.44 A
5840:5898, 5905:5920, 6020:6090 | 0.30 A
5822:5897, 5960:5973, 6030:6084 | 0.49 A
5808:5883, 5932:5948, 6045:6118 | 1.25 A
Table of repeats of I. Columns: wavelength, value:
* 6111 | 67.32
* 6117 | 67.82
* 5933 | 44.88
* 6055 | 61.63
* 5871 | 56.45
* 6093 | 68.34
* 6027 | 63.56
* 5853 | 55.62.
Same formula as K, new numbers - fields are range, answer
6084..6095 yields 68.34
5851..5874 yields 56.45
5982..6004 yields 64.93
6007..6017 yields 60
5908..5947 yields 60.24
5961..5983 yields 64.36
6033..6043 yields 66.63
